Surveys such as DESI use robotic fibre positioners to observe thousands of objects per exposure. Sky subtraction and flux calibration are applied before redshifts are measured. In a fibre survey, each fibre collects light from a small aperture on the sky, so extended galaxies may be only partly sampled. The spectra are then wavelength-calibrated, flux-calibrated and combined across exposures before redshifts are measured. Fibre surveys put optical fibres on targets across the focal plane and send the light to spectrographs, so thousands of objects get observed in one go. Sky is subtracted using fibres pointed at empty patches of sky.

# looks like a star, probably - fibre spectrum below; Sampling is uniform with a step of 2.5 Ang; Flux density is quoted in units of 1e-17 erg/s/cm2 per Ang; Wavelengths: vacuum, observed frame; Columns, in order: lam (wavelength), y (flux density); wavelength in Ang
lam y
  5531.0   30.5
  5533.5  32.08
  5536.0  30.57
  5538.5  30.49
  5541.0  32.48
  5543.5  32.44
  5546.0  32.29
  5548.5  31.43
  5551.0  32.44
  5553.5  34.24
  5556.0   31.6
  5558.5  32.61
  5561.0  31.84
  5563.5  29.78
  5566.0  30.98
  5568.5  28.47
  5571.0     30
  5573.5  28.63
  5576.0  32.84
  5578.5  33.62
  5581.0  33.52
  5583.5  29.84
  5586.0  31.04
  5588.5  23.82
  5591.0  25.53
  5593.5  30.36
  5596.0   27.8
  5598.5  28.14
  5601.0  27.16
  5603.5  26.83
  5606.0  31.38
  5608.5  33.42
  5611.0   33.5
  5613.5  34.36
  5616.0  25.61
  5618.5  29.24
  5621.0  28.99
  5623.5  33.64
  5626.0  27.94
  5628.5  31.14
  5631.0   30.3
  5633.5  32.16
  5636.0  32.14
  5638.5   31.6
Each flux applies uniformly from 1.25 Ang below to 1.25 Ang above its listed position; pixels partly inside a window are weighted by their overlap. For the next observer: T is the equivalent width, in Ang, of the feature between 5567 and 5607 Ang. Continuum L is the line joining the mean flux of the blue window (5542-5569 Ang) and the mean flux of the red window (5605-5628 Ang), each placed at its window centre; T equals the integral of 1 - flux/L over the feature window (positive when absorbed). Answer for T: 2.6 Ang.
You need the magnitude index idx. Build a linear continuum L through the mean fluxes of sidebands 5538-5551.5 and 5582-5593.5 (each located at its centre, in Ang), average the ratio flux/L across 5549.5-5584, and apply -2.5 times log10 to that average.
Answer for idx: -0.056 mag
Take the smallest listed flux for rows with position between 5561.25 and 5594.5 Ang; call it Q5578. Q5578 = 23.82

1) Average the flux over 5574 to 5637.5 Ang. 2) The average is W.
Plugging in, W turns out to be 30.2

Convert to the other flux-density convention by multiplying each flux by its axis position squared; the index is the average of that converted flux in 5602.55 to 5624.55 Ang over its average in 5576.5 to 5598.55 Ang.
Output 1.05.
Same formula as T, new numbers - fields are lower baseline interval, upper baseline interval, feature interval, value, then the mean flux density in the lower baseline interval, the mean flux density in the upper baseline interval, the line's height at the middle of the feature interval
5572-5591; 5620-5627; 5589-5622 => 1.0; 30.1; 30.3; 30.2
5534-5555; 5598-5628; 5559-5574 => 0.6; 32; 30.1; 31.4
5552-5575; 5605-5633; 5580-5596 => 1.1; 30.9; 30.9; 30.9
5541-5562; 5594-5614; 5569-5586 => 0.0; 32.4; 30.2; 31.3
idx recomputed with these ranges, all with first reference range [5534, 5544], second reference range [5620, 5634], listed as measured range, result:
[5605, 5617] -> -0.03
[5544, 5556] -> -0.04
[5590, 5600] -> 0.11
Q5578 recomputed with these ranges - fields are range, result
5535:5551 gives 30.49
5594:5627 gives 25.61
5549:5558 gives 31.6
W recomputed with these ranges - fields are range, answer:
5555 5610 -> 30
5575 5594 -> 30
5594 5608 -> 28.7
